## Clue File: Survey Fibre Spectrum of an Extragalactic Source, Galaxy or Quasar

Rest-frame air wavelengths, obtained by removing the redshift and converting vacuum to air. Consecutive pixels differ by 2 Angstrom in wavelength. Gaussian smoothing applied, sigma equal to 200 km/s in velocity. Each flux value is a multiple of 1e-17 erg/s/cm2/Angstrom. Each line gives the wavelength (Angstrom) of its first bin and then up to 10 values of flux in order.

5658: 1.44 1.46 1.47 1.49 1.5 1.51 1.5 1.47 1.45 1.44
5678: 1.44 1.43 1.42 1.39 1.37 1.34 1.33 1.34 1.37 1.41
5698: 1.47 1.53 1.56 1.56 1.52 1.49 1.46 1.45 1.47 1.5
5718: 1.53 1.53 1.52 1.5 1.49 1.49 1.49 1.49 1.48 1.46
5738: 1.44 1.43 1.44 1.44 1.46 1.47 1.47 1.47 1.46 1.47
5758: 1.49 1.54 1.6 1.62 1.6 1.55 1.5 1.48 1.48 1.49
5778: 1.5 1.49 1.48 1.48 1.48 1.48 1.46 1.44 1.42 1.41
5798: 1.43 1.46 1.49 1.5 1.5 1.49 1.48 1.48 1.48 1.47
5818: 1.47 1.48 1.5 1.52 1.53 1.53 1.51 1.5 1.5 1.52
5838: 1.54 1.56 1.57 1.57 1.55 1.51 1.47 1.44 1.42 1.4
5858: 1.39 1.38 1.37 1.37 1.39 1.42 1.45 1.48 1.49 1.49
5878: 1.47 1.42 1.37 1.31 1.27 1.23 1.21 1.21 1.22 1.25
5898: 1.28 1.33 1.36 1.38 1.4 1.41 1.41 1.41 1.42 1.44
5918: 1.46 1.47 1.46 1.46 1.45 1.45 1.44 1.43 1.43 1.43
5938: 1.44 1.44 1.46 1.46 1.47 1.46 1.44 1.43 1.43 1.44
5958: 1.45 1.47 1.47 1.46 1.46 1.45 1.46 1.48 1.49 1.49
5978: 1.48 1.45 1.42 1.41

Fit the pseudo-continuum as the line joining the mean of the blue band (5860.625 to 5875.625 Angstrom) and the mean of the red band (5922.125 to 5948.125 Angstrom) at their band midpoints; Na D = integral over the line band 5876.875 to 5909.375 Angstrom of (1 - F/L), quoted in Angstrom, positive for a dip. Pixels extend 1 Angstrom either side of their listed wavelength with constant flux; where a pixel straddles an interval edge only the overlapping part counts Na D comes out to 2.5 Angstrom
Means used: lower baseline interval 1.43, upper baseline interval 1.45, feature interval 1.32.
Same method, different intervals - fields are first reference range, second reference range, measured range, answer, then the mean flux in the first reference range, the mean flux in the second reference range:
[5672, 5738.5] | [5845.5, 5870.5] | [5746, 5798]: -1.7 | 1.46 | 1.42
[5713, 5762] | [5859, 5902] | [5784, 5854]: -4.1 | 1.48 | 1.35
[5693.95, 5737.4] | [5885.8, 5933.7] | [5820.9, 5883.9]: -2.8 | 1.49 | 1.37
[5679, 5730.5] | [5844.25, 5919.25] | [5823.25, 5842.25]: -1.6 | 1.46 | 1.39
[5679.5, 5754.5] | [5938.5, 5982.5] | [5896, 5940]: 1.3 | 1.46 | 1.46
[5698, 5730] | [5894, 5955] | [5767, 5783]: -0.2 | 1.51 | 1.42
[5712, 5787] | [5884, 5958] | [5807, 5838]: -1.0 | 1.49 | 1.39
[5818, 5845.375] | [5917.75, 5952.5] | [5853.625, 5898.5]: 4.0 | 1.52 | 1.45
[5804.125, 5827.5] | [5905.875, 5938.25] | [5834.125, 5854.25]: -0.6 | 1.49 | 1.44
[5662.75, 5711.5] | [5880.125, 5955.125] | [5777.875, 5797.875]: -0.5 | 1.45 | 1.39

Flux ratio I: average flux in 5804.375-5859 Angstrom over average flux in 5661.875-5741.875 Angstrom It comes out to 1.0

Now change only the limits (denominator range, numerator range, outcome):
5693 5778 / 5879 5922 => 0.90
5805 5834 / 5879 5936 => 0.92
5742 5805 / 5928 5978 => 0.98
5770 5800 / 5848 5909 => 0.94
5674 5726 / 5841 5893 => 0.97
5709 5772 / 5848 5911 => 0.92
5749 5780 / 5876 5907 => 0.87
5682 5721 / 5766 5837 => 1.02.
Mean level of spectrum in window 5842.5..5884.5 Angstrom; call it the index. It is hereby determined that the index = 1.44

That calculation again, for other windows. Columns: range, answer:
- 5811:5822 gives 1.48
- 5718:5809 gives 1.49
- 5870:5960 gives 1.4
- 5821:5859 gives 1.5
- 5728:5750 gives 1.46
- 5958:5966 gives 1.46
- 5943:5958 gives 1.45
